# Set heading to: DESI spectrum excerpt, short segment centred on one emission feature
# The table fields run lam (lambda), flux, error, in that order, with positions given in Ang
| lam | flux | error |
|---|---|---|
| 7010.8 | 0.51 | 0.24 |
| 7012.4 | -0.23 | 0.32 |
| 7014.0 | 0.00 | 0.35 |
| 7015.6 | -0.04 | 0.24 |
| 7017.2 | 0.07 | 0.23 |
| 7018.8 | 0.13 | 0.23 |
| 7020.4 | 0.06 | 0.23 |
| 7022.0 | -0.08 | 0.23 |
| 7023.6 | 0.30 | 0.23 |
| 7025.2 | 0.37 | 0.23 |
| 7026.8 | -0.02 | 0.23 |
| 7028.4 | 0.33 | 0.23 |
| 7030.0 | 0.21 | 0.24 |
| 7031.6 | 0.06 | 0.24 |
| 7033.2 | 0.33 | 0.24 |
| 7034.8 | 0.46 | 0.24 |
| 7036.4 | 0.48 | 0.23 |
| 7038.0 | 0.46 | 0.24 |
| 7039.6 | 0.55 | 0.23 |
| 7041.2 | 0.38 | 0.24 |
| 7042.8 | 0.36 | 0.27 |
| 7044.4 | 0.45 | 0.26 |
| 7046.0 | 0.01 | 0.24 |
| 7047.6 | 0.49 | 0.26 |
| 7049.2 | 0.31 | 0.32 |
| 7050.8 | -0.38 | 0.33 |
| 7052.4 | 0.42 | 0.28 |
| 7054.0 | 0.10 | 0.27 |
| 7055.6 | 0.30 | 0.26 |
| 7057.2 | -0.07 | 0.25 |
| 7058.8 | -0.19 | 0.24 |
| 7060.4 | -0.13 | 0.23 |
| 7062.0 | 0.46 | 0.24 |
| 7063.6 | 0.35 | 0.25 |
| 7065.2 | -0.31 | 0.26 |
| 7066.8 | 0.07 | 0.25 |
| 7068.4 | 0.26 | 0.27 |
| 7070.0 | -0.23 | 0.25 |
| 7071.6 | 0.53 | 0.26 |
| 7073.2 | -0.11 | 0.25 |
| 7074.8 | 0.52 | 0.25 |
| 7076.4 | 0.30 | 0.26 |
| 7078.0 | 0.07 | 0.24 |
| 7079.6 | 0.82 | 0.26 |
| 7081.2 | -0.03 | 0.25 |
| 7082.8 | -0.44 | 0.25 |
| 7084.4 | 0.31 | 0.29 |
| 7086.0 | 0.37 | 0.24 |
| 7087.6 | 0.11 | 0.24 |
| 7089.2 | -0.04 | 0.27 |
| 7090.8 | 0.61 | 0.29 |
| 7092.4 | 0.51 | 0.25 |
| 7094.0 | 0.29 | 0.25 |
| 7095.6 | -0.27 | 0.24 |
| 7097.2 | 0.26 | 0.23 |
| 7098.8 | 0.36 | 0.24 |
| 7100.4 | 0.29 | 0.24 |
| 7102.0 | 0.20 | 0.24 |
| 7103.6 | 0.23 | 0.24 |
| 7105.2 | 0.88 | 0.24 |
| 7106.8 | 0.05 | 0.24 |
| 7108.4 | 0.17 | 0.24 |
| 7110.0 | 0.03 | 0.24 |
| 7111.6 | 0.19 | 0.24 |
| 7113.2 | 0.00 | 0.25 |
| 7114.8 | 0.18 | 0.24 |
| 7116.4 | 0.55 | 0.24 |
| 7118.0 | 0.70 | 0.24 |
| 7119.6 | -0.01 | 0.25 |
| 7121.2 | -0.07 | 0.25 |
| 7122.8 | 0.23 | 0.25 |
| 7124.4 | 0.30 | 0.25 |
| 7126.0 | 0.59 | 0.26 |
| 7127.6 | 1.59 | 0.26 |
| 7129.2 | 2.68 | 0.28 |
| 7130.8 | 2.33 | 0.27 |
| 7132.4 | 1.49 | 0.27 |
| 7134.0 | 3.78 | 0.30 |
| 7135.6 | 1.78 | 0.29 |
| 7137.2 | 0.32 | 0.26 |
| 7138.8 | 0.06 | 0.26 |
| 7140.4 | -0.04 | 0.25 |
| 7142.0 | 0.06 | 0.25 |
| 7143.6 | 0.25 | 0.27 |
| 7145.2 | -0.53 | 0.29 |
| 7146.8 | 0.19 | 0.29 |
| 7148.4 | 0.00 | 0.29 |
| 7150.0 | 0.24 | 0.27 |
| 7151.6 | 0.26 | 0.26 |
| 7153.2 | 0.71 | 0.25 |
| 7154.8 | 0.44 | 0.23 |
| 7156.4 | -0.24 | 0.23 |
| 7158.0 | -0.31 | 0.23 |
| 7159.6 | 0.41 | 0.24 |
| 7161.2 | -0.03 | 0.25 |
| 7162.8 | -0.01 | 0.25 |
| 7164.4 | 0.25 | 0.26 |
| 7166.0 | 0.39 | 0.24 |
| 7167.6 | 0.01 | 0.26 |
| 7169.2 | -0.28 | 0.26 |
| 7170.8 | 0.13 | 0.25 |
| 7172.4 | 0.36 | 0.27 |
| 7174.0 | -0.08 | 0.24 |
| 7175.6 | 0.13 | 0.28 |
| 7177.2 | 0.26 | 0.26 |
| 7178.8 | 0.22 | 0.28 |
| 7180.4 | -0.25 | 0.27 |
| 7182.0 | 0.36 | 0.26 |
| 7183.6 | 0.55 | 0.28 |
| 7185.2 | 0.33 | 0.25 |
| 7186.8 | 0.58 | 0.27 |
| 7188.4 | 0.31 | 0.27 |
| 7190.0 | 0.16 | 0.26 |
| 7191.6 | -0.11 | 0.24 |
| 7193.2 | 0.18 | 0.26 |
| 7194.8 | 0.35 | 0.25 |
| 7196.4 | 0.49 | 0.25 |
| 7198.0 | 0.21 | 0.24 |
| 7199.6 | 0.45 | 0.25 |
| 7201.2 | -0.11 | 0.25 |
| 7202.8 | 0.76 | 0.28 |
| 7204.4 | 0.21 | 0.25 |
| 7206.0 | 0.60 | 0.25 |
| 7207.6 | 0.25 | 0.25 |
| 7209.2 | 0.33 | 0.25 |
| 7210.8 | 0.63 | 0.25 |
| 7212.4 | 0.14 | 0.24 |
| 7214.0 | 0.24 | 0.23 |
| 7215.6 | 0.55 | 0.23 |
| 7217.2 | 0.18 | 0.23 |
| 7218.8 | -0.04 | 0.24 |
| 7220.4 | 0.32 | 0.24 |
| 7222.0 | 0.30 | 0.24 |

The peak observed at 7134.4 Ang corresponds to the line [O II] 3727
